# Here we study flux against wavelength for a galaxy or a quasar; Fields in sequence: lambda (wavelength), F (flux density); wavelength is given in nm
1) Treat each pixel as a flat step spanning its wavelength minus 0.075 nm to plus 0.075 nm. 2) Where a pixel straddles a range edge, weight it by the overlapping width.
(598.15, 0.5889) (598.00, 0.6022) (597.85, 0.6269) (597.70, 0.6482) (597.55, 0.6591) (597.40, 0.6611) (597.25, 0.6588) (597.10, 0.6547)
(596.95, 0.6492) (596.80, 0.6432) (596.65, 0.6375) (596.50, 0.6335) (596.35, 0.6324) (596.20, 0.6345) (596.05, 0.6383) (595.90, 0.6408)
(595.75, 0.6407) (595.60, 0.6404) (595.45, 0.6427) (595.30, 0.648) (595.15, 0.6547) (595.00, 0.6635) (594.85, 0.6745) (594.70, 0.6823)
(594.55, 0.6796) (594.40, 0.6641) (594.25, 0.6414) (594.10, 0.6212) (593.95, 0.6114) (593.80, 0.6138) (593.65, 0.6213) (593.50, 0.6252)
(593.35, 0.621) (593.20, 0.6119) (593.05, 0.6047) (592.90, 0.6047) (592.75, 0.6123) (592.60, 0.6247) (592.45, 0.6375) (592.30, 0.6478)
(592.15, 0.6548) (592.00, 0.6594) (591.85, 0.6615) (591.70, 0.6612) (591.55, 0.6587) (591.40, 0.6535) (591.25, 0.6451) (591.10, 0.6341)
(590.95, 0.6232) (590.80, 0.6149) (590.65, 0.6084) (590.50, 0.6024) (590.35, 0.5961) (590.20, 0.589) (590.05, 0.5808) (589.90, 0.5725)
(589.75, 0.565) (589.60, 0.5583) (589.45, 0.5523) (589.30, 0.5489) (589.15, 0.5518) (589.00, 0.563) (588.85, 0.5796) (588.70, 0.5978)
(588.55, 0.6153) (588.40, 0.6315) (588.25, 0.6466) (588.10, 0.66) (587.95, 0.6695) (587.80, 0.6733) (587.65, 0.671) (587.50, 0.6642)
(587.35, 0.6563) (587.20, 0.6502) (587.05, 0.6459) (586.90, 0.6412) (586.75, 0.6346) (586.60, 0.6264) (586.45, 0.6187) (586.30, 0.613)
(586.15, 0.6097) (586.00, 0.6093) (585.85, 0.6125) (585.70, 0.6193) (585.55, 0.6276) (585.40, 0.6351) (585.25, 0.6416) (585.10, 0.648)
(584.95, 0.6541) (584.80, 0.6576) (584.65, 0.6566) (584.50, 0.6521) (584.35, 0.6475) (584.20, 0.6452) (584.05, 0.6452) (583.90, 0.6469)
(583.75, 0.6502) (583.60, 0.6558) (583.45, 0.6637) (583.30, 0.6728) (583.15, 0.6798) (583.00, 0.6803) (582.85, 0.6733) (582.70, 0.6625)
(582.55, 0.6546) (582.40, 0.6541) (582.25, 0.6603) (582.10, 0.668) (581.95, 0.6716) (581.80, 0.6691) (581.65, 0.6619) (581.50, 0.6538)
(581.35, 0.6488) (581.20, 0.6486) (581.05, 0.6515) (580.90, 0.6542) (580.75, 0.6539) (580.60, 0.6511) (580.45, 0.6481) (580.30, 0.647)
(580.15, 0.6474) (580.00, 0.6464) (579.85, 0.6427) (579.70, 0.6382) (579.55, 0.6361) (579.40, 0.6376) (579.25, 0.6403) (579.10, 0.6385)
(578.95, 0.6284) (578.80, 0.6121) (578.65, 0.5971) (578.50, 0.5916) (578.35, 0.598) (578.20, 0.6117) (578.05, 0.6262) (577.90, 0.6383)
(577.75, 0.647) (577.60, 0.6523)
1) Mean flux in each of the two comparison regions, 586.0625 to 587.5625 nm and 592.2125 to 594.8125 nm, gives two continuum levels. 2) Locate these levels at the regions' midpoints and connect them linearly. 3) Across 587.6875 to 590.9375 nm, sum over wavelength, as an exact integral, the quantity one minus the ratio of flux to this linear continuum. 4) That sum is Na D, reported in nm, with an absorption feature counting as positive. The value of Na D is 0.174 nm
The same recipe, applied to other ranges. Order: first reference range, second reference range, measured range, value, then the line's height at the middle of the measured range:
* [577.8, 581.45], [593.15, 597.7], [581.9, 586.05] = -0.09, 0.637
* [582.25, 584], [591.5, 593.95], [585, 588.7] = 0.07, 0.651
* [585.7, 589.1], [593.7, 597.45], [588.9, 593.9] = 0.21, 0.638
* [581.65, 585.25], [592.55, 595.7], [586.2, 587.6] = 0.03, 0.652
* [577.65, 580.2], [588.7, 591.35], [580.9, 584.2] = -0.24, 0.615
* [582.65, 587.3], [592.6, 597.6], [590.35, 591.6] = 0.03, 0.642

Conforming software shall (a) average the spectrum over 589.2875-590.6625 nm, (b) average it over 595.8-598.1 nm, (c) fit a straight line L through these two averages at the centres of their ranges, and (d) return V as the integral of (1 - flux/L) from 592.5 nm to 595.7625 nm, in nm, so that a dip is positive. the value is -0.11 nm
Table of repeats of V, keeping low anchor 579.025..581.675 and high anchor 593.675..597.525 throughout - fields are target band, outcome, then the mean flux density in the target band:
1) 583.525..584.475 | 0.00 nm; 0.649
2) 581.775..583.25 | -0.05 nm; 0.667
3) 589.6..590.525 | 0.09 nm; 0.581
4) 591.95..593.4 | 0.04 nm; 0.627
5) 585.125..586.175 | 0.04 nm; 0.624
